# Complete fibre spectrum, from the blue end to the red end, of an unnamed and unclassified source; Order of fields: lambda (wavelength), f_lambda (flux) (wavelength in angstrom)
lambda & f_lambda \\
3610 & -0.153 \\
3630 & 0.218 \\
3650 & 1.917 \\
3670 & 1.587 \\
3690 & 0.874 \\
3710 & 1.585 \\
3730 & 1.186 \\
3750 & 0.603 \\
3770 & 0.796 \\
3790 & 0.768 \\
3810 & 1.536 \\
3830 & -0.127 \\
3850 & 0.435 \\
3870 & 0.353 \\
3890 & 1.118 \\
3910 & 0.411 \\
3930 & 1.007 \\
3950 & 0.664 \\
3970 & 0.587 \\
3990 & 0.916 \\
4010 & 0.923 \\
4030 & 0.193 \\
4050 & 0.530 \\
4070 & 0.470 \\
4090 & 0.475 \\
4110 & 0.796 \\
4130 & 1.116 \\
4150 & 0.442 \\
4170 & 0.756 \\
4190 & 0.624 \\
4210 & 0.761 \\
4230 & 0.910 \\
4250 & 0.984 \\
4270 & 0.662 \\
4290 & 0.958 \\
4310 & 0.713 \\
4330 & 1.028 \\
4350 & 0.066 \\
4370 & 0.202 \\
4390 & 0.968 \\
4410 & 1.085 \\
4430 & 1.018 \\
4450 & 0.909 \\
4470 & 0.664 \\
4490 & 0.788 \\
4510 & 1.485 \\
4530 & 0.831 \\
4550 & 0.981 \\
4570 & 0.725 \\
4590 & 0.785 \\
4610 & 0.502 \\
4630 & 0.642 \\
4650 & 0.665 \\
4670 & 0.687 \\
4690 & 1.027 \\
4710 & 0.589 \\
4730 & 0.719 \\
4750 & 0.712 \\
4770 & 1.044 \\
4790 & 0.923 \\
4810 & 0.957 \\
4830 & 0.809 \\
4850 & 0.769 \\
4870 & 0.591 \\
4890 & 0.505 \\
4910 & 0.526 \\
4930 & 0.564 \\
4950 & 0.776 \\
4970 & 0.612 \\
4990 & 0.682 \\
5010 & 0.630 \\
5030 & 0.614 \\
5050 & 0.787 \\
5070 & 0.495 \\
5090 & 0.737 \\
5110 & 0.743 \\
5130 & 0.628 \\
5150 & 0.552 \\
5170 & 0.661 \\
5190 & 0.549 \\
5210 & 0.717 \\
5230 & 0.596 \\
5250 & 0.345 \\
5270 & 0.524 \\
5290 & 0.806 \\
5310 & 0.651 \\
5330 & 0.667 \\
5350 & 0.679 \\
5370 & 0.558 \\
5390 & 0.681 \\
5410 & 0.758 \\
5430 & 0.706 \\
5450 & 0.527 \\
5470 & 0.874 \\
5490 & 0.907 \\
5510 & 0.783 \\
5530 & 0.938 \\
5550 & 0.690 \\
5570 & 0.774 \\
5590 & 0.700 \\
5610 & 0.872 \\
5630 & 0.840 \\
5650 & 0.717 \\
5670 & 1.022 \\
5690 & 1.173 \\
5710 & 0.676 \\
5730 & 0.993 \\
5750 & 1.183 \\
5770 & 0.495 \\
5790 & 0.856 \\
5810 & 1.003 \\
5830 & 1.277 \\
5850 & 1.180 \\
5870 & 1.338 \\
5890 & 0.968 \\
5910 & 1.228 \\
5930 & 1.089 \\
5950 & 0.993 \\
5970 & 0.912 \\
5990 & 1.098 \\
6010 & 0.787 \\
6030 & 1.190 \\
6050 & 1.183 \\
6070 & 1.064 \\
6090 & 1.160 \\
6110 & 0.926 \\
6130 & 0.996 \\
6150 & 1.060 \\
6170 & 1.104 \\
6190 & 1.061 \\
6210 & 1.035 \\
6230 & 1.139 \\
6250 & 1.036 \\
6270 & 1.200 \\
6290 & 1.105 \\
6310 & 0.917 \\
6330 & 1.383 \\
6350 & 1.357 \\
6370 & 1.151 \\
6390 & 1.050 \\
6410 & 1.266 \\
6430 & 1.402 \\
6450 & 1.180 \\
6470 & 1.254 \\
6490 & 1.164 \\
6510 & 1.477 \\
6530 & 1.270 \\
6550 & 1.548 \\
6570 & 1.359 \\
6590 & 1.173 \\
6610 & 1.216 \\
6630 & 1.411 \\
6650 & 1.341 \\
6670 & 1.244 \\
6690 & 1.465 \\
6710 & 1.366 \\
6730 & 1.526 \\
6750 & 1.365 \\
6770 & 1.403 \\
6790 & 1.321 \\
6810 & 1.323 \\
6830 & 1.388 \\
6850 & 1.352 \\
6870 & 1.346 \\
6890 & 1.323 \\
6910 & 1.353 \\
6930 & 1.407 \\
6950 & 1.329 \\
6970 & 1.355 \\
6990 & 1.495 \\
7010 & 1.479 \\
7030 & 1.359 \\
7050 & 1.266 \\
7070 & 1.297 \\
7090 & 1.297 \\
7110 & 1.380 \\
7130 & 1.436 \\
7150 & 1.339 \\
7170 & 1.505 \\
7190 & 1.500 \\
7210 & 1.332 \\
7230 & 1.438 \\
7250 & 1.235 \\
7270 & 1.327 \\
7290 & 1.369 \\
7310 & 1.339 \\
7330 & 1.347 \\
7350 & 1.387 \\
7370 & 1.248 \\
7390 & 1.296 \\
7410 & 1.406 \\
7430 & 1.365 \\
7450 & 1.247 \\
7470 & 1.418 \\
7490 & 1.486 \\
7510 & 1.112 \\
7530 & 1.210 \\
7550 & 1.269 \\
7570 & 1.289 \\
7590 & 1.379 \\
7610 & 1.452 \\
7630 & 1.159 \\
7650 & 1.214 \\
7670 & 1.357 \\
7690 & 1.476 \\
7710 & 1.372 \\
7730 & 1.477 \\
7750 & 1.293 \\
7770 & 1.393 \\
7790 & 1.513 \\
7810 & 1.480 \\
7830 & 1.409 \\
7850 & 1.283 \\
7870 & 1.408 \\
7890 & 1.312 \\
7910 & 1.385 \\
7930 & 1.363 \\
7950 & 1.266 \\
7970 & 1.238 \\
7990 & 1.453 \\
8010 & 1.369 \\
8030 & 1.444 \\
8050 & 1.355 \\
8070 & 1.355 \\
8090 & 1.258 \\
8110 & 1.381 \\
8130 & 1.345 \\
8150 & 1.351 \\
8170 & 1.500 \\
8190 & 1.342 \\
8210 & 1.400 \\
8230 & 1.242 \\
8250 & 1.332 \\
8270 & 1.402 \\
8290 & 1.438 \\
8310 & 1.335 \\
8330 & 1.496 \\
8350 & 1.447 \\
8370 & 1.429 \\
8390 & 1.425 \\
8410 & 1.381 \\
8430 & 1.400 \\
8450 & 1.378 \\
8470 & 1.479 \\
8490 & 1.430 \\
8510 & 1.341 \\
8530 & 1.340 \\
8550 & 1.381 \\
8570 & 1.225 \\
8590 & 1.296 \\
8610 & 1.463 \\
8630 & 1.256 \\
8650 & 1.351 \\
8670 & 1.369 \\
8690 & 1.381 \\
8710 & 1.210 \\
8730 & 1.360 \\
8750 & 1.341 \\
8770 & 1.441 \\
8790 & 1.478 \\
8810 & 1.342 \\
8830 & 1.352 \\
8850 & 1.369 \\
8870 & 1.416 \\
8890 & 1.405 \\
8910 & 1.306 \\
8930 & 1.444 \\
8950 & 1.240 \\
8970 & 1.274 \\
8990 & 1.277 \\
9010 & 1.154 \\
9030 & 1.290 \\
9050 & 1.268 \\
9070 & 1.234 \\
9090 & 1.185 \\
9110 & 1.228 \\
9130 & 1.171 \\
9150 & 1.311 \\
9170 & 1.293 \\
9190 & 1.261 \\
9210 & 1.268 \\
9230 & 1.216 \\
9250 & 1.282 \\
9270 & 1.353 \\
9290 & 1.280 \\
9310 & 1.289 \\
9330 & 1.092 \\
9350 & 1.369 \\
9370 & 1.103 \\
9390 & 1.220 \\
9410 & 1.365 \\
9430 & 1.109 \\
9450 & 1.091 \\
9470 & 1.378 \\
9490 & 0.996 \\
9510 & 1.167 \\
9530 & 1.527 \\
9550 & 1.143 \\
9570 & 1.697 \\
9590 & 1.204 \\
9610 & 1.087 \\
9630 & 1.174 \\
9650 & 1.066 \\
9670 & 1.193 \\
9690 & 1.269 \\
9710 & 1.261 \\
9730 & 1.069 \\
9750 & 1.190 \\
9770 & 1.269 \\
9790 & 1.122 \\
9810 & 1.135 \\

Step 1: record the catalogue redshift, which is 0.453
